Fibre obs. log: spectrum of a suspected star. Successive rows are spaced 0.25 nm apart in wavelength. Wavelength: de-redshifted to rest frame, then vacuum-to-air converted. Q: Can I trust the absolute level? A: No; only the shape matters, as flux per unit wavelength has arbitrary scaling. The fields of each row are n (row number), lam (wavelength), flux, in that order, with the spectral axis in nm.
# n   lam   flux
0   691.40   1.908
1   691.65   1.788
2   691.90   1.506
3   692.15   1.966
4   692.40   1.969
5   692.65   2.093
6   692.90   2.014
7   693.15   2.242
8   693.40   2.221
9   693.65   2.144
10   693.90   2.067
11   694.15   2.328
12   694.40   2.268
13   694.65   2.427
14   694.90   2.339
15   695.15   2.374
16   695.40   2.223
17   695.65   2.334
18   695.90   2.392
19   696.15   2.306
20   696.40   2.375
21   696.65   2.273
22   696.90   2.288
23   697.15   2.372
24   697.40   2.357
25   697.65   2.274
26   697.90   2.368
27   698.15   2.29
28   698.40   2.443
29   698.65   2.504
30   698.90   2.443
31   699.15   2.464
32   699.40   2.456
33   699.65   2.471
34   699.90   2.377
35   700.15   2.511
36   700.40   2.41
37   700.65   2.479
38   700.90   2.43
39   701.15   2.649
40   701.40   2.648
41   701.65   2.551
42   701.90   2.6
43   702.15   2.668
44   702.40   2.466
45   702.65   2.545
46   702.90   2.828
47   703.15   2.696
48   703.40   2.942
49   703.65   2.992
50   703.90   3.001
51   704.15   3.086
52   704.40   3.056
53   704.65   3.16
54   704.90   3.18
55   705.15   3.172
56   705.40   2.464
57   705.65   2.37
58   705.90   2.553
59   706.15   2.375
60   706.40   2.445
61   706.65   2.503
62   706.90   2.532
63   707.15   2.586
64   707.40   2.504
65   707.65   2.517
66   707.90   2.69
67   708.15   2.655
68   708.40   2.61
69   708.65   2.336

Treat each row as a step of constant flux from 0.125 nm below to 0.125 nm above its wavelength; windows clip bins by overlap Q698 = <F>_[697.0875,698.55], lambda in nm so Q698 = 2.35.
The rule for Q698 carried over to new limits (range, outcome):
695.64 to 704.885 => 2.56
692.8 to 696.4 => 2.27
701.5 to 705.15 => 2.85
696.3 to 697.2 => 2.32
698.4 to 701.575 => 2.49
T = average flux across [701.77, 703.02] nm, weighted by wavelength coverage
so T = 2.62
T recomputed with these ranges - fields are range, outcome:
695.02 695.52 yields 2.3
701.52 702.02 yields 2.58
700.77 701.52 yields 2.57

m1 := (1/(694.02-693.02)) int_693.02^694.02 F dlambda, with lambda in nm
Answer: 2.17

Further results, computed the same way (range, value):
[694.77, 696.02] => 2.33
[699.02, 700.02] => 2.44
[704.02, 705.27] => 3.13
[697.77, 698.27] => 2.33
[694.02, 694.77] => 2.34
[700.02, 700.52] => 2.46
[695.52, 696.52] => 2.35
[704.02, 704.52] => 3.07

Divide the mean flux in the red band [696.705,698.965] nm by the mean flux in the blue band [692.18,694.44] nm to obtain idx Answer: 1.11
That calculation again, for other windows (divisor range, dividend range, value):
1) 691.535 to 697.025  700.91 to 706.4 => 1.26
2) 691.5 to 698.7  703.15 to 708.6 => 1.23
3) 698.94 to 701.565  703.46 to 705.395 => 1.22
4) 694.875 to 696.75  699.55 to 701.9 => 1.08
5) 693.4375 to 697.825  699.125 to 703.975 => 1.13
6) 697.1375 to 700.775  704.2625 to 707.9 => 1.11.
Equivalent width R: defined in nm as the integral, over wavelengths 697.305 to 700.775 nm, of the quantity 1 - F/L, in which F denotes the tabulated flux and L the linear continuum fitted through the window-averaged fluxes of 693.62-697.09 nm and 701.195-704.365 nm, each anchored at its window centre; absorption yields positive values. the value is 0.15 nm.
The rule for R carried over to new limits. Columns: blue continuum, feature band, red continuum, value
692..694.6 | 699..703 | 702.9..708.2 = -0.03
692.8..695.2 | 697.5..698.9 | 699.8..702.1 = 0.02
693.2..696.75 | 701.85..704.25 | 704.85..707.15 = -0.25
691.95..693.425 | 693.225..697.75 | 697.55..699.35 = -0.16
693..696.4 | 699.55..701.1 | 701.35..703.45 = 0.06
